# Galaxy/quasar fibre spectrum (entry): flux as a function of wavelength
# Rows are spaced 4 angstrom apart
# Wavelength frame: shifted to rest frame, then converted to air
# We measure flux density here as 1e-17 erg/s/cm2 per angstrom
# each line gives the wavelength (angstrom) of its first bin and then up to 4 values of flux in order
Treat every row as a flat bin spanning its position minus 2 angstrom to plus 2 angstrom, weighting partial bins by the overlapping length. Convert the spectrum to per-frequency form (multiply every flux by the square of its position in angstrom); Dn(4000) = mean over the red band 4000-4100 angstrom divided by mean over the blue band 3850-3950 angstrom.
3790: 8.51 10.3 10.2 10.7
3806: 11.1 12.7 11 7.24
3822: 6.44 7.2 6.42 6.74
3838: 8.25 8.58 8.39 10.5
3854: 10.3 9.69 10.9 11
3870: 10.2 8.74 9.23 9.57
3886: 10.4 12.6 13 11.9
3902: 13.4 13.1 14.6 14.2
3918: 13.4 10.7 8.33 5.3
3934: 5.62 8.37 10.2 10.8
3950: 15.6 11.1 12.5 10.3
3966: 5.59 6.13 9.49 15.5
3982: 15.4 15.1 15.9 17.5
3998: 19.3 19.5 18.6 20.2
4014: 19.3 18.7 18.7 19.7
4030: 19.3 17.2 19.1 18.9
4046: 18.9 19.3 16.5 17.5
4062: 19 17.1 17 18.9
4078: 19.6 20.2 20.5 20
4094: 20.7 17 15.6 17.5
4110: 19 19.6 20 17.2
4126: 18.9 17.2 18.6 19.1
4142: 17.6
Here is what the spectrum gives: 1.9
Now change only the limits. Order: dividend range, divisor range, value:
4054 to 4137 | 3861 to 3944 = 1.91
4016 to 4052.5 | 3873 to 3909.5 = 1.75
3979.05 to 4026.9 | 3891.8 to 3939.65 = 1.72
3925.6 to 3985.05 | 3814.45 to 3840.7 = 1.48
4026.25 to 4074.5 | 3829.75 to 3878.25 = 2.18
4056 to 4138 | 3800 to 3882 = 2.28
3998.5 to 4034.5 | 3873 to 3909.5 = 1.76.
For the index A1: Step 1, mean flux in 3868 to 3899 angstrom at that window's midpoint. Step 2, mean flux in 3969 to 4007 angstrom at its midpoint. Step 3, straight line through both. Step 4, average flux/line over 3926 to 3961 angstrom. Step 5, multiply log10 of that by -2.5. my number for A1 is 0.34 mag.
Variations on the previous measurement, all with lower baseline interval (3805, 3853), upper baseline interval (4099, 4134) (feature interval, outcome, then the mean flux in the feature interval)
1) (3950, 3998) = 0.071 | 12.7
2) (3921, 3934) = 0.496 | 7.53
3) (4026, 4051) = -0.207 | 18.8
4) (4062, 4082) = -0.110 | 18.4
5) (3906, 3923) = -0.164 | 13.4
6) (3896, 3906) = -0.153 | 12.7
